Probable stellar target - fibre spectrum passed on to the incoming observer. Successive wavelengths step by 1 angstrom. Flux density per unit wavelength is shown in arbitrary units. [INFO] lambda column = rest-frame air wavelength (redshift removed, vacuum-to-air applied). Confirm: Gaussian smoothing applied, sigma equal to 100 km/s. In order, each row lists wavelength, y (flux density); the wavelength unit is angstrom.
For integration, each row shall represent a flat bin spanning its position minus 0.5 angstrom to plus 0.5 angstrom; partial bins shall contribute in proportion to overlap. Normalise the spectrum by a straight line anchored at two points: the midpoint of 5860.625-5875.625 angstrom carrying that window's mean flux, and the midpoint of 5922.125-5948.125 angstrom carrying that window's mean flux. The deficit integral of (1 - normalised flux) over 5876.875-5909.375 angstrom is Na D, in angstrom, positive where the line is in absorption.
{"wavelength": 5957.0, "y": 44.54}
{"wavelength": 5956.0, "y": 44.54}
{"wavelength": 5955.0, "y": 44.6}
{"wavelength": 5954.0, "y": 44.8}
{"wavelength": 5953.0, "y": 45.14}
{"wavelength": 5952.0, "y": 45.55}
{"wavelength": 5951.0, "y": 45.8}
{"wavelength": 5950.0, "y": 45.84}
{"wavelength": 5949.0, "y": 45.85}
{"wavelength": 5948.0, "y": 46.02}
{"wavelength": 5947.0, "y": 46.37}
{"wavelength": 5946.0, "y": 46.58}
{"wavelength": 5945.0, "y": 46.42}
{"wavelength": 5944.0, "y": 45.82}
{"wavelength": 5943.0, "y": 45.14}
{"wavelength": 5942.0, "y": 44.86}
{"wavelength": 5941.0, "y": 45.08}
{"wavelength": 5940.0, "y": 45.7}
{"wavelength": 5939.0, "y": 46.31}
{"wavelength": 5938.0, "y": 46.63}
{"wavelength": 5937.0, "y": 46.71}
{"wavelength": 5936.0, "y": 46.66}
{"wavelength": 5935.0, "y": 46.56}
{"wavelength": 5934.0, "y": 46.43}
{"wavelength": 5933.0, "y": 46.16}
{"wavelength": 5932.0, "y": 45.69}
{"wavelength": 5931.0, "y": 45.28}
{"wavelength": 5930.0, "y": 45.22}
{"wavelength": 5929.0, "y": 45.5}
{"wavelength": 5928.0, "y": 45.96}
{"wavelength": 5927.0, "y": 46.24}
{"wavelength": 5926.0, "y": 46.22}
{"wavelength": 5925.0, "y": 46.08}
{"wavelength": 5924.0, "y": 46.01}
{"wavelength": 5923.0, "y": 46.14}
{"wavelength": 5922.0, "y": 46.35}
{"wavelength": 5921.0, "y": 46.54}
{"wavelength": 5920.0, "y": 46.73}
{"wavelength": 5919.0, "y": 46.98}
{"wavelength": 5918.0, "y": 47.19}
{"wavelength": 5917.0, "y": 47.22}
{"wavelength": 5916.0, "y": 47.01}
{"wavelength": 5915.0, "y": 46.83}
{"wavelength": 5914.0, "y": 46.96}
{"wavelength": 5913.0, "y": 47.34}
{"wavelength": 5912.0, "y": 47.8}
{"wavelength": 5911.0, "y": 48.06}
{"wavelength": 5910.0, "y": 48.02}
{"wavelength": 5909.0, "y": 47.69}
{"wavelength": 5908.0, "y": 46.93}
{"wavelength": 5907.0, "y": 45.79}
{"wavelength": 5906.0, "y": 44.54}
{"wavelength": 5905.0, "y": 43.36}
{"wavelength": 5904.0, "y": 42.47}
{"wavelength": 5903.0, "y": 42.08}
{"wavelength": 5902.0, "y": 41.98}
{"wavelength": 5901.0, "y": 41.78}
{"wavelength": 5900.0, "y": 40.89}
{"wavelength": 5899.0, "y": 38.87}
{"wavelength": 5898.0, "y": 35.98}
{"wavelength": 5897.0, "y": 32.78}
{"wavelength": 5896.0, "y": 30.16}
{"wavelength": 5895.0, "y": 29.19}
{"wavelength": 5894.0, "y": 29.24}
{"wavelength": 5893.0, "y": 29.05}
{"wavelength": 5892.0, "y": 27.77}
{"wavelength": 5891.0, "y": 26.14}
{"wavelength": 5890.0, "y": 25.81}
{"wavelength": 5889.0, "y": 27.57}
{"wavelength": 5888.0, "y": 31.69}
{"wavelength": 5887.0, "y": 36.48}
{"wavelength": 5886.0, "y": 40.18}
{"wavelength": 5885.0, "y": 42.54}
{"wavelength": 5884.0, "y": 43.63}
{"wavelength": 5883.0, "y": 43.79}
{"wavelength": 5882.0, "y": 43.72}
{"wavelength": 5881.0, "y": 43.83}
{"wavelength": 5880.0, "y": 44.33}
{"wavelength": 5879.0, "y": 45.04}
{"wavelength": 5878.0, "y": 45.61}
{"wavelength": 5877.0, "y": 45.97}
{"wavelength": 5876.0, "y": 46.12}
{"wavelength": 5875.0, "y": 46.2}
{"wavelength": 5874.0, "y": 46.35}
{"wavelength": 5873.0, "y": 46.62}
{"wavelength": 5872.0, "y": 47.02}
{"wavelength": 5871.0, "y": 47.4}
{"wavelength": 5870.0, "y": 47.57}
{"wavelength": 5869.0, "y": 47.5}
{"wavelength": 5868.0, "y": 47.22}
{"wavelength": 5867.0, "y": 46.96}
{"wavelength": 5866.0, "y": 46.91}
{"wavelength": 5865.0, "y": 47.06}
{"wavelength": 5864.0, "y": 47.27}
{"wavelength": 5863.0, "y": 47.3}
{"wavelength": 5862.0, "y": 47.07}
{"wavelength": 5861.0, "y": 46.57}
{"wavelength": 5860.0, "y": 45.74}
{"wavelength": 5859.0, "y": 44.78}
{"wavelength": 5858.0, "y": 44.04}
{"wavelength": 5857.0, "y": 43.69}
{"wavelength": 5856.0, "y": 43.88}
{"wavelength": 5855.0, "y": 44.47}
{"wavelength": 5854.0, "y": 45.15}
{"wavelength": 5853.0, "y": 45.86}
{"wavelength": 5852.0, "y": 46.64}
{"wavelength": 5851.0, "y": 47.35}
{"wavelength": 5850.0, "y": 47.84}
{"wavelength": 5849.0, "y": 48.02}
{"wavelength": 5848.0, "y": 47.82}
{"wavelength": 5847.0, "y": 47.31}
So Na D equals 5.6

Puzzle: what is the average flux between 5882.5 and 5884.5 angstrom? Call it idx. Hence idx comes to 43.7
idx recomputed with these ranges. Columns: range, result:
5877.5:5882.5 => 44.5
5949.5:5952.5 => 45.7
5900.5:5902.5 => 41.9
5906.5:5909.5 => 46.8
